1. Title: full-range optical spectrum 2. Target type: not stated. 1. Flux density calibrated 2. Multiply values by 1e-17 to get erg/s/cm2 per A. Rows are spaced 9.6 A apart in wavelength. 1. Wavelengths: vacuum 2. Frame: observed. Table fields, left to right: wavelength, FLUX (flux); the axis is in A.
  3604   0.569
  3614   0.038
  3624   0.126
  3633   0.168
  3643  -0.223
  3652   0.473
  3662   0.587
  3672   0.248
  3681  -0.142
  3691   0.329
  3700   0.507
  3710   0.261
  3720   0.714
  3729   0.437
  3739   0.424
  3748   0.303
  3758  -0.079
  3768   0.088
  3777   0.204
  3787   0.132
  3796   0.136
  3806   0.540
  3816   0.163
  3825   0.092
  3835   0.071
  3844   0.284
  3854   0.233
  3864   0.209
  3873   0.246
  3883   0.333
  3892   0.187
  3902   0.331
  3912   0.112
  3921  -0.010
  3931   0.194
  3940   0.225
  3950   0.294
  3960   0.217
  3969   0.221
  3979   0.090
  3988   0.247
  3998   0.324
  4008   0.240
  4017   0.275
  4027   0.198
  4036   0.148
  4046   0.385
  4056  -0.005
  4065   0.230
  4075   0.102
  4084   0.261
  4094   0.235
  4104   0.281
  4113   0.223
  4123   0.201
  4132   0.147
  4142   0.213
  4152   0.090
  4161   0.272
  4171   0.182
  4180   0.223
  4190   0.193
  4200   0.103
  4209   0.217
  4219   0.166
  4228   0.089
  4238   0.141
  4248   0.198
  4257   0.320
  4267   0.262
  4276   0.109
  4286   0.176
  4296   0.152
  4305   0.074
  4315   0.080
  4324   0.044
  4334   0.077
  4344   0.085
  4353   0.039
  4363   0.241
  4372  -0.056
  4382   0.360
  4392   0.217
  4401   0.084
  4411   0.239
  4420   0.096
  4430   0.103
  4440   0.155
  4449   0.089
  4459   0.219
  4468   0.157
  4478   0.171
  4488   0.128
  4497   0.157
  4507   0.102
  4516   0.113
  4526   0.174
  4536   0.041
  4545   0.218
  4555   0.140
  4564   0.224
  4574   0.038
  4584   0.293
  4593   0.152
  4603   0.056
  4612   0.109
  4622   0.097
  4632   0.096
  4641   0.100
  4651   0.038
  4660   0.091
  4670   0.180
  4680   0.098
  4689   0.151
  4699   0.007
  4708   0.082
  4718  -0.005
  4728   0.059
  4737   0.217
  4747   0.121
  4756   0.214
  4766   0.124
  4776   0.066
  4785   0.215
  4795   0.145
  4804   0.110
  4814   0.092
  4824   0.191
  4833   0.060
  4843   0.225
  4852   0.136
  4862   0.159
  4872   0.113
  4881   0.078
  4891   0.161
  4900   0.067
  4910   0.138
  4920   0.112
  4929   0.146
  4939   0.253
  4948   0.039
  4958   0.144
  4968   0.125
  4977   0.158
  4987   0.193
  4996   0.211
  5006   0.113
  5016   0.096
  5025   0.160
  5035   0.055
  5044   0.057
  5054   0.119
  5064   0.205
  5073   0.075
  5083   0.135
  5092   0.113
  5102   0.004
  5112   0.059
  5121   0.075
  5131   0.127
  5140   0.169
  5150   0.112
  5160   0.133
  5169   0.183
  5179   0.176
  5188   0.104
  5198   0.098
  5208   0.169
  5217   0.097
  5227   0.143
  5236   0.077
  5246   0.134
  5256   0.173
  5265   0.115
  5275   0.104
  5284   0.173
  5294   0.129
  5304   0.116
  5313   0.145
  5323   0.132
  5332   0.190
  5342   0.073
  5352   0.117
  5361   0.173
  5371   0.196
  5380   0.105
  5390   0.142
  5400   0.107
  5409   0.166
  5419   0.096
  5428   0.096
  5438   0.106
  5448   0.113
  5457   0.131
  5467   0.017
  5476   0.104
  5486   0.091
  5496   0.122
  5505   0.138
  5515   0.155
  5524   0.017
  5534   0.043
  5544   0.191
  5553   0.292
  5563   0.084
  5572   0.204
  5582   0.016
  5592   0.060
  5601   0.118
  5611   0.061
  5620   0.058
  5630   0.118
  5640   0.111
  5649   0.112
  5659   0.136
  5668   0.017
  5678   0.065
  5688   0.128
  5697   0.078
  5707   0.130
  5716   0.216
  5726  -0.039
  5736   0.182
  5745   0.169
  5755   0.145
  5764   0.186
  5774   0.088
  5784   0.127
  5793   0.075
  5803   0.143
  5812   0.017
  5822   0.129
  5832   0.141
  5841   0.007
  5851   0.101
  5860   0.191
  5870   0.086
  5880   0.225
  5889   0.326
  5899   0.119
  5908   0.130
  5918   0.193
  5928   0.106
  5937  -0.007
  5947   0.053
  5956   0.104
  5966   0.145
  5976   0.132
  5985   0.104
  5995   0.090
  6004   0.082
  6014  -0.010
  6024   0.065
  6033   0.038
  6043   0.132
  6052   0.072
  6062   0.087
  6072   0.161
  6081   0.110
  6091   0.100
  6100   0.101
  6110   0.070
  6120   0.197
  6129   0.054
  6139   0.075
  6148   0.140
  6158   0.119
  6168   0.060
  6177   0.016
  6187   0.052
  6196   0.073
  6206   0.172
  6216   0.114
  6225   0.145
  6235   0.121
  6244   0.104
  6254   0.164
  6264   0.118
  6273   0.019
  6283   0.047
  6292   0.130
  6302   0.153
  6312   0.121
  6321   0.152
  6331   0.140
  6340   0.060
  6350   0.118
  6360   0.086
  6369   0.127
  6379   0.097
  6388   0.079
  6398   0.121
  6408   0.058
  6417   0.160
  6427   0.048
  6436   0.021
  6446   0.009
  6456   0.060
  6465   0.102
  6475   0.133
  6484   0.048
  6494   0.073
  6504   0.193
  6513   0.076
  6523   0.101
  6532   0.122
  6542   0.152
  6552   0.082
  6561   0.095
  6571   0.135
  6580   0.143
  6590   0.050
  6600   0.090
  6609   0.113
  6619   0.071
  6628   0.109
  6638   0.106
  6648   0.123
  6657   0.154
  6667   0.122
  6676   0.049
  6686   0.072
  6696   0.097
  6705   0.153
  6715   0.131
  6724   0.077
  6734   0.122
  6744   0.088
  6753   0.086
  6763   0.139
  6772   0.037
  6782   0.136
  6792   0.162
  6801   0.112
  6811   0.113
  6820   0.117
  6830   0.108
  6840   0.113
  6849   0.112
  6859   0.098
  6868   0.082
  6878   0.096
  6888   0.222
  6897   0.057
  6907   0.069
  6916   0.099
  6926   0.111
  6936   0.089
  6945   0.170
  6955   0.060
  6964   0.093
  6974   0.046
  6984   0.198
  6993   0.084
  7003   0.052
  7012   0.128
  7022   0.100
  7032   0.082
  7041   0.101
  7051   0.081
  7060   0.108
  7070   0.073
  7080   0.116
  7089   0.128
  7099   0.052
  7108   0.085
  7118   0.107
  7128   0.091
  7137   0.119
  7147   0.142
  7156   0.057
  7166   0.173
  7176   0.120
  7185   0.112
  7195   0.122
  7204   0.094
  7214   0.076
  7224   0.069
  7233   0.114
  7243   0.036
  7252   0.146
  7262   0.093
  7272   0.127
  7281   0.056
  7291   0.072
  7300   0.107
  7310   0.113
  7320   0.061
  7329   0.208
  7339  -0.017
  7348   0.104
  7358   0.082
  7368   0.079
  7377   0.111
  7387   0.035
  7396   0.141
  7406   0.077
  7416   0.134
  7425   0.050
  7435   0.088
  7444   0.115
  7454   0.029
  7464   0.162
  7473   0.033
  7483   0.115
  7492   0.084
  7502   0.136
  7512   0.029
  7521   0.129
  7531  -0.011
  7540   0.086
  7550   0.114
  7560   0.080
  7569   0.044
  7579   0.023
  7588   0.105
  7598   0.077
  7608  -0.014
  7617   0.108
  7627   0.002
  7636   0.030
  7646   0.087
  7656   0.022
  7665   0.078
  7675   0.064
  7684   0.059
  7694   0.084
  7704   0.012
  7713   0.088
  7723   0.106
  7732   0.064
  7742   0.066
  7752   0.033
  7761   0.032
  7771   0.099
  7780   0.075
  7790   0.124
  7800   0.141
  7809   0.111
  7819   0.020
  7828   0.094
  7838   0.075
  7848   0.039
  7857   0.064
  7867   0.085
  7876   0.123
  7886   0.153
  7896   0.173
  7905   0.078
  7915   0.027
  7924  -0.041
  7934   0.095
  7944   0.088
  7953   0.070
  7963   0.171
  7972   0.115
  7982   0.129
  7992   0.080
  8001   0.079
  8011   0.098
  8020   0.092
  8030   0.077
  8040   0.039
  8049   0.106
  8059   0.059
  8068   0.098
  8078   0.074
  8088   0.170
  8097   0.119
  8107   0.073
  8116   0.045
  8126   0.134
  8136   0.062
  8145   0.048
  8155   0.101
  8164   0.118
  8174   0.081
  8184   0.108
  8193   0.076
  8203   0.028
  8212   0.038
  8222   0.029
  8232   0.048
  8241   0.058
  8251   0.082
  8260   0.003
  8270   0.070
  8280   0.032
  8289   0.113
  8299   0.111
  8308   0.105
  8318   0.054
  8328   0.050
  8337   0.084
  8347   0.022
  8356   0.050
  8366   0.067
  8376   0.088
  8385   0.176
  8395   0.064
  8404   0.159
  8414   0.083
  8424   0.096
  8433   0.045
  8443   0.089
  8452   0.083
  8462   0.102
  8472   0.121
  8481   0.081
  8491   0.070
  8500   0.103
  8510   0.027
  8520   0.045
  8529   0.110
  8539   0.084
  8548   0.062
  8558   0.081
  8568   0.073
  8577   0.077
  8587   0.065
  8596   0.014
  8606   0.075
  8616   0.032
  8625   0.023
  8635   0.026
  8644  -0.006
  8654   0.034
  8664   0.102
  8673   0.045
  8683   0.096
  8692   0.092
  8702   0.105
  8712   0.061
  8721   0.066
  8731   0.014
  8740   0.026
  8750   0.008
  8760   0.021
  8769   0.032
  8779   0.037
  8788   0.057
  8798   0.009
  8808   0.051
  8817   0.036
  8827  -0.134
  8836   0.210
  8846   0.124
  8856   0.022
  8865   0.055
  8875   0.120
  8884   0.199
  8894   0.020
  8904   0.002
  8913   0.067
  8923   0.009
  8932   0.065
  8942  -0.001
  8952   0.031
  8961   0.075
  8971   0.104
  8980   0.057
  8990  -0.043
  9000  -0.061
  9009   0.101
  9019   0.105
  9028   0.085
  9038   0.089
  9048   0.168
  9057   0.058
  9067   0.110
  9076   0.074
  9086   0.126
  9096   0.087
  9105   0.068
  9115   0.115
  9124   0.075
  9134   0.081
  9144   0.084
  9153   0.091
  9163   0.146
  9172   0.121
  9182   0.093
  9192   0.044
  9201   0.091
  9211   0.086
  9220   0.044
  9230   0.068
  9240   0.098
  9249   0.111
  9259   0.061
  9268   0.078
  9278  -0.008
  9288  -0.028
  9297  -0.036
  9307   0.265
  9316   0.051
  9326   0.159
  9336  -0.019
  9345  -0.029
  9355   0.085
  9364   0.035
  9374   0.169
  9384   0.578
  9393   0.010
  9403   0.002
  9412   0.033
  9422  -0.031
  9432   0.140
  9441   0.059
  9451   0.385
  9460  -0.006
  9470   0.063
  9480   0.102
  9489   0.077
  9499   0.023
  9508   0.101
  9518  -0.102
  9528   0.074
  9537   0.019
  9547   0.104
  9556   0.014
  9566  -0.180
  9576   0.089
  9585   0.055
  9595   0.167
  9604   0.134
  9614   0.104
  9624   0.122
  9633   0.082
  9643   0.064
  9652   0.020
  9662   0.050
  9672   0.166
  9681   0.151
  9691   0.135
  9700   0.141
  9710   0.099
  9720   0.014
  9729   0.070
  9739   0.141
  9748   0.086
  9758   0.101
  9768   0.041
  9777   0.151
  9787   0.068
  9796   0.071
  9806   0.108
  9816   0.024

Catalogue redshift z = 1.53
